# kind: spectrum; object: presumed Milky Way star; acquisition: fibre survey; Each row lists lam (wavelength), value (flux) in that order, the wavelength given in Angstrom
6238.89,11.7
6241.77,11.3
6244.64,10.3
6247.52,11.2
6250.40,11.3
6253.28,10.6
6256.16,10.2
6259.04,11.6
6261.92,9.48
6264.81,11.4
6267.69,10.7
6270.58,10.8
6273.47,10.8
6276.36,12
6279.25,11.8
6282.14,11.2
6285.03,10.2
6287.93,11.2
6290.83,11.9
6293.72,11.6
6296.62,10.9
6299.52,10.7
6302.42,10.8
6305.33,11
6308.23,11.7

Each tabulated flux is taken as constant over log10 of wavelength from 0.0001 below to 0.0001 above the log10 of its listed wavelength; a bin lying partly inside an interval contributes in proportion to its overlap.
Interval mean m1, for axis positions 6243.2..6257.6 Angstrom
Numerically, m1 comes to 10.7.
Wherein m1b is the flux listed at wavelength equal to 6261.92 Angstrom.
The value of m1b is 9.48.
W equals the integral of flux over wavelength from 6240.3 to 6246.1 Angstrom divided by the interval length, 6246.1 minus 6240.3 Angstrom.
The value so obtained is 10.8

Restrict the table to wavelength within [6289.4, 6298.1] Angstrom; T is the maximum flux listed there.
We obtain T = 11.9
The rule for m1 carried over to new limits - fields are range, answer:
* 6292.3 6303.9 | 11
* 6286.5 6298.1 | 11.4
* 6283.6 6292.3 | 11.1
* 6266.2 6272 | 10.8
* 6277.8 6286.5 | 11.1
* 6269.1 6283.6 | 11.3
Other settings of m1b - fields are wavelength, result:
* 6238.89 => 11.7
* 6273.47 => 10.8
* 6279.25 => 11.8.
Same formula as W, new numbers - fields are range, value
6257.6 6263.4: 10.5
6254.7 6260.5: 10.9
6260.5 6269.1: 10.5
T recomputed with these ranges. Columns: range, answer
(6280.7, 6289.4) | 11.2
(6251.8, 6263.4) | 11.6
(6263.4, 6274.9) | 11.4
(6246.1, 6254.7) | 11.3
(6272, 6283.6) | 12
